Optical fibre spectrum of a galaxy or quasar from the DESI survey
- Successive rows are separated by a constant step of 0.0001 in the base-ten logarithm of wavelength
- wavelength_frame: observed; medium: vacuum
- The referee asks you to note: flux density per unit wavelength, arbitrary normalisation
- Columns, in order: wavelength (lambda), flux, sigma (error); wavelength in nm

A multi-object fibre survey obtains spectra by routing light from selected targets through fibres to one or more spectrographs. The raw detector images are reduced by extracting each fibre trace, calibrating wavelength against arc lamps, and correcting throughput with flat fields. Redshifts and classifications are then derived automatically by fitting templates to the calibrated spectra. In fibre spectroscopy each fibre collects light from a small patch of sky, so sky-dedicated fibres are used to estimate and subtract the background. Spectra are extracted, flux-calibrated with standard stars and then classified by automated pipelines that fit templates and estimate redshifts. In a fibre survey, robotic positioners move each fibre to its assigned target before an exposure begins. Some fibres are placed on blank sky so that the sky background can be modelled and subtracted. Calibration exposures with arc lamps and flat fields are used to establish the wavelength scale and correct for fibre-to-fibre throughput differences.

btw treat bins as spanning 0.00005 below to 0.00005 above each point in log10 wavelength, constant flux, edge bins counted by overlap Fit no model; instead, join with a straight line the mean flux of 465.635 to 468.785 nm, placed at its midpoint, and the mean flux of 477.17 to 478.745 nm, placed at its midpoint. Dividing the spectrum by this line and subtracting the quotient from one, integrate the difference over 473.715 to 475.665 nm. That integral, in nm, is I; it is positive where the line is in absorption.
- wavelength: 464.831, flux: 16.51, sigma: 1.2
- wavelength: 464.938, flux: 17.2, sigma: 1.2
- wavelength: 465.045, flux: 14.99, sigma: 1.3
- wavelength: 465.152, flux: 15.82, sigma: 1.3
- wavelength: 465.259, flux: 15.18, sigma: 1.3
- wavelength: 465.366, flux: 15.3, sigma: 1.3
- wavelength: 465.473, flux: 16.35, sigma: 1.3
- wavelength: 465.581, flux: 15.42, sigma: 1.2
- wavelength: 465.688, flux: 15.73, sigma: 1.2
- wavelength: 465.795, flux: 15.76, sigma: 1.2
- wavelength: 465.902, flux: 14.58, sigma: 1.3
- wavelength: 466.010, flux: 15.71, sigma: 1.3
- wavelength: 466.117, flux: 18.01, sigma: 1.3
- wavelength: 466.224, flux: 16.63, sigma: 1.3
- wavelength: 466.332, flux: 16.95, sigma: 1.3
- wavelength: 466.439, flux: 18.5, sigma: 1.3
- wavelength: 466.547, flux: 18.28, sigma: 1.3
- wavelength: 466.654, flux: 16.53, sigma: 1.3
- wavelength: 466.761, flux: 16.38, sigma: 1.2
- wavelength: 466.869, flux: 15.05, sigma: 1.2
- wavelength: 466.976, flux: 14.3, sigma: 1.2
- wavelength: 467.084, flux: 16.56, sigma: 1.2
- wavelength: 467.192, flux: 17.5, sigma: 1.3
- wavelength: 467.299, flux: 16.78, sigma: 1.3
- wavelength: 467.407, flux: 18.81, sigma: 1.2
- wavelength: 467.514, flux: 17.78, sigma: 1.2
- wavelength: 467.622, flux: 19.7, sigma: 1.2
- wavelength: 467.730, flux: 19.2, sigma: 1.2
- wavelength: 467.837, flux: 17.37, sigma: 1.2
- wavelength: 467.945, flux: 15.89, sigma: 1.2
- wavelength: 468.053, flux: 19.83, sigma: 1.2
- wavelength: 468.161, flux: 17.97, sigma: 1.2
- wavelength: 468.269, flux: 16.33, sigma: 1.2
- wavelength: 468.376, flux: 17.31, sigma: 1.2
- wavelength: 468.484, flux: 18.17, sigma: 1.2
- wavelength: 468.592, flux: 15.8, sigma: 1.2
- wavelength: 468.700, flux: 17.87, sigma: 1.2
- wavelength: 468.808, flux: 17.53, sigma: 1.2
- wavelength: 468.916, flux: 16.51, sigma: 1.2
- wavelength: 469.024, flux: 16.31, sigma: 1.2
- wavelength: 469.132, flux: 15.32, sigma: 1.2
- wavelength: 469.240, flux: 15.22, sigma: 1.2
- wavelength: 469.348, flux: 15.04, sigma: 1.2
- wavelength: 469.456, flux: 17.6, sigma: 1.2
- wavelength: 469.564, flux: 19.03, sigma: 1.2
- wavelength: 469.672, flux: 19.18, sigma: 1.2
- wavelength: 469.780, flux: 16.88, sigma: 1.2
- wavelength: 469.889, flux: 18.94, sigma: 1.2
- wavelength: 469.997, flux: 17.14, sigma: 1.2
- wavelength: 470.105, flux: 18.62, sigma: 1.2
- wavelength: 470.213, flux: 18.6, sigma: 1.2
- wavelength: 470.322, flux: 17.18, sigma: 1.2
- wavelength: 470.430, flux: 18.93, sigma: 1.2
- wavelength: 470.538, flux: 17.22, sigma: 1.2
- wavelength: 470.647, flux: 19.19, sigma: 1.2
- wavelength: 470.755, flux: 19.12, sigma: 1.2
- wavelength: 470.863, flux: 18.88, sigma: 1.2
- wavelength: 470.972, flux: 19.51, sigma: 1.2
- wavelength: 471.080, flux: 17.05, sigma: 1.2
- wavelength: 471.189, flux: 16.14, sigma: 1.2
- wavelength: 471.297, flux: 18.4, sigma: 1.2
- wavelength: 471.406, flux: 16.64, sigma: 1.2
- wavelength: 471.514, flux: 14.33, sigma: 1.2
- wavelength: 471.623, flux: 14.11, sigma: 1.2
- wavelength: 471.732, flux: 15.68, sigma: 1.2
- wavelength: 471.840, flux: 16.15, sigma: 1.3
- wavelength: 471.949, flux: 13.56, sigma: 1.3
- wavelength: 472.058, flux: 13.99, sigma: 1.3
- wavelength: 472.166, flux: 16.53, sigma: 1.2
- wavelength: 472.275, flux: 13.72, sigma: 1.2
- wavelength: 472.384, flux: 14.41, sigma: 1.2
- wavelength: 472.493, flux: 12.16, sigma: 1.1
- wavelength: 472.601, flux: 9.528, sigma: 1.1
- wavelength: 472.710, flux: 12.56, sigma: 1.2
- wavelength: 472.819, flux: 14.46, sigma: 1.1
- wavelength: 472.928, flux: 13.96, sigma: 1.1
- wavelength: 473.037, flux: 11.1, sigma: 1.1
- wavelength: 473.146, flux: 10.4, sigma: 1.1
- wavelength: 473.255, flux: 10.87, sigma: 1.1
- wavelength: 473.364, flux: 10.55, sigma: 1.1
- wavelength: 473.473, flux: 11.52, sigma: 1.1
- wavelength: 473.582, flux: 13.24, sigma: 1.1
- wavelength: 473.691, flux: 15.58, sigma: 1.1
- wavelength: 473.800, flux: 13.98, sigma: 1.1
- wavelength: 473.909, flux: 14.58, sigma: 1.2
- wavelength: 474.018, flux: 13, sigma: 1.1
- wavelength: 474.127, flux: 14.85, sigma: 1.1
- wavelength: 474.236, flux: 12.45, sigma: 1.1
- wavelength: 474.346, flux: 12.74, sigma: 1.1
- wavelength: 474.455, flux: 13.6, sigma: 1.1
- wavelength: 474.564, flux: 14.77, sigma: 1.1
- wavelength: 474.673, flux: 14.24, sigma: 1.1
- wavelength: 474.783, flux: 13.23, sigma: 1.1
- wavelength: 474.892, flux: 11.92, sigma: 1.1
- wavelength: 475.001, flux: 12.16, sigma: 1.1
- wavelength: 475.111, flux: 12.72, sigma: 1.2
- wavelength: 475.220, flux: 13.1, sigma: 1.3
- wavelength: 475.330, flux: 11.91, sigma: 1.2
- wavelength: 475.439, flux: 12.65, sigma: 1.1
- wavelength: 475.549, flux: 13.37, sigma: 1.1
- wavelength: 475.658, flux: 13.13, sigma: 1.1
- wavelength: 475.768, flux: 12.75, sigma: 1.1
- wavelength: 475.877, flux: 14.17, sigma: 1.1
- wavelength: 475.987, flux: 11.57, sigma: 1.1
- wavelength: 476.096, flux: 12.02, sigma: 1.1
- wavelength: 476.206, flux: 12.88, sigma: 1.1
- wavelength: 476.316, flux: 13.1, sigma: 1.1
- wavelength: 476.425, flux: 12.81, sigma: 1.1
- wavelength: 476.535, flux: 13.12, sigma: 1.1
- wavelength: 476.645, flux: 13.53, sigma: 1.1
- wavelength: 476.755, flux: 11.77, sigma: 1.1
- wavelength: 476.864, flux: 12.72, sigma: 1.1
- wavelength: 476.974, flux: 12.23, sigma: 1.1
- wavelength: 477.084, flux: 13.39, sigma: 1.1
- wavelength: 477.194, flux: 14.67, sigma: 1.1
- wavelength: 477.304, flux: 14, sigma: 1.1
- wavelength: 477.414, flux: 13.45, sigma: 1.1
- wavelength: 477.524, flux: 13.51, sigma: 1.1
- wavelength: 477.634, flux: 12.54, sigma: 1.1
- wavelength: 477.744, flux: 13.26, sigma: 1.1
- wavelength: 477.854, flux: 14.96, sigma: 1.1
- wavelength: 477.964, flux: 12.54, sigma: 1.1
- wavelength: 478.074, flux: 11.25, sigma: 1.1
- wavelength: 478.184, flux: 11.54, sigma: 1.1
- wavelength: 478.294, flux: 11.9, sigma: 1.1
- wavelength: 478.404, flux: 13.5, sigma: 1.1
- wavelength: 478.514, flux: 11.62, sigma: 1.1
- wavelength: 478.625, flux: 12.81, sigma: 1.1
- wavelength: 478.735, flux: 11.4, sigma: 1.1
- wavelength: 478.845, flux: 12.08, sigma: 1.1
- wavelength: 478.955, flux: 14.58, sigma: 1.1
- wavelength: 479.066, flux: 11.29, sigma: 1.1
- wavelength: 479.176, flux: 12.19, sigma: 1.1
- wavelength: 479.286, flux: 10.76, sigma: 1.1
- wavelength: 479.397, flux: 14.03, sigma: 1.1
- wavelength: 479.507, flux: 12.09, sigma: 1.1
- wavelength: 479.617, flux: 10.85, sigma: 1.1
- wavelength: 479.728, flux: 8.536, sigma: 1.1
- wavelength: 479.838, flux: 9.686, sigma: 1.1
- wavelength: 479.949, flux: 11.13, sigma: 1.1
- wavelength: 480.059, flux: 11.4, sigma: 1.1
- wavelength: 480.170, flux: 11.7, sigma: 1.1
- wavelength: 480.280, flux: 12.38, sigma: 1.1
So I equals 0.12 nm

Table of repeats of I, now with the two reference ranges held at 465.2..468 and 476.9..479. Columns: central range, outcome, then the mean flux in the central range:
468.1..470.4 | -0.22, 17.3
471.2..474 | 0.19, 13.7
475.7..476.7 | 0.04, 12.9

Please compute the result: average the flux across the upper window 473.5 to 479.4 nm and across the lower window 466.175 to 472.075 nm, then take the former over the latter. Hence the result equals 0.8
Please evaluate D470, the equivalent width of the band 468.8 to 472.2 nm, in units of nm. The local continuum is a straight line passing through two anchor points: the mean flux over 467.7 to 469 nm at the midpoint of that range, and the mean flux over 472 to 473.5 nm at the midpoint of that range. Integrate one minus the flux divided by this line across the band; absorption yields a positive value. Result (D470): -0.45 nm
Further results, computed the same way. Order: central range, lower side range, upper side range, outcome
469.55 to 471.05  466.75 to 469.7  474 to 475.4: -0.24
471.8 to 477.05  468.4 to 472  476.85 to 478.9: 0.61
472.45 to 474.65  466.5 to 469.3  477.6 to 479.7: 0.26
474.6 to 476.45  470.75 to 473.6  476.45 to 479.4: 0.08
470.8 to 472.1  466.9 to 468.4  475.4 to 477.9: -0.05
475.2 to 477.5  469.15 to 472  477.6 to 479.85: 0.10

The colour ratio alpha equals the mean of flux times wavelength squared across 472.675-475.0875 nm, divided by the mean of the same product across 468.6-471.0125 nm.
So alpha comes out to 0.7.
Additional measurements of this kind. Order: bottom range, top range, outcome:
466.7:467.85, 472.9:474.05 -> 0.75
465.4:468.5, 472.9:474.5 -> 0.78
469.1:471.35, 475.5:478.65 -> 0.75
